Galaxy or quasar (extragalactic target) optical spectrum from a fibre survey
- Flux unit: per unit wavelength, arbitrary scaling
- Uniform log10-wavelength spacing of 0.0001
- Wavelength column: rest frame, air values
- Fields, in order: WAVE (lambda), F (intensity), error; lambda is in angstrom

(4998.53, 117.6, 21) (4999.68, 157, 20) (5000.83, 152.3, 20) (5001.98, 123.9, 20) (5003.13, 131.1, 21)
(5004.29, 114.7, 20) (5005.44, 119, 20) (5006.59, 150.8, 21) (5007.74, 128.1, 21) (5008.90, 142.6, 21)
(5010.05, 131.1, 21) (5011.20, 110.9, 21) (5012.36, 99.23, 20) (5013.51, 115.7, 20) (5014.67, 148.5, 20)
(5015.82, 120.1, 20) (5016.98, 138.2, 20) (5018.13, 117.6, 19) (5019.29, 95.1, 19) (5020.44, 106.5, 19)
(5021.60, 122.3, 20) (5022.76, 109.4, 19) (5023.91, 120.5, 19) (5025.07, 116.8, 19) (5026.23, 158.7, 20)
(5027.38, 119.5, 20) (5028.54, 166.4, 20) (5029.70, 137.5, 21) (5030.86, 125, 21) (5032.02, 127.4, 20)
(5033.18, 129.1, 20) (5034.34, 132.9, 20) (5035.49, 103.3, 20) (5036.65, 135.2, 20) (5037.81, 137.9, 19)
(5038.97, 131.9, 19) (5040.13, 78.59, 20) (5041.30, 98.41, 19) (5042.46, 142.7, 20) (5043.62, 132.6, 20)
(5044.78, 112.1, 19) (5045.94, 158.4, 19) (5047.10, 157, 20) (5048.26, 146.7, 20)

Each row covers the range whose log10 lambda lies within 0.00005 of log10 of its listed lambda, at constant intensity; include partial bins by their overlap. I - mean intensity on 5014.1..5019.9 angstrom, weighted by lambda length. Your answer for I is 124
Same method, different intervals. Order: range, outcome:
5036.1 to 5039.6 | 134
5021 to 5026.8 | 125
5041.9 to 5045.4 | 130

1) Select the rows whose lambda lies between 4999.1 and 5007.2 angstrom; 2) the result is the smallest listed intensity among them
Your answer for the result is 114.7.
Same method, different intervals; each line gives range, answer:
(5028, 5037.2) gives 103.3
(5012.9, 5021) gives 95.1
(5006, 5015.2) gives 99.23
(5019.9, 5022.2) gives 106.5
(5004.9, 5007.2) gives 119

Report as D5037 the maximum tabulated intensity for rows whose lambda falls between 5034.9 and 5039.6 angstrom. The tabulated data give 137.9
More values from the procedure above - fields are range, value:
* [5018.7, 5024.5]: 122.3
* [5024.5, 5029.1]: 166.4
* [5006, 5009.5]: 150.8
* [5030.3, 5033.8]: 129.1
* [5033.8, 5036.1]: 132.9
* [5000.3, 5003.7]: 152.3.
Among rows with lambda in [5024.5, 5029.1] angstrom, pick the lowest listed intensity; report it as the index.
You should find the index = 116.8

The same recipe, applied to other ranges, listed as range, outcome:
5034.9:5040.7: 78.59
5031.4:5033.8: 127.4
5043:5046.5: 112.1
